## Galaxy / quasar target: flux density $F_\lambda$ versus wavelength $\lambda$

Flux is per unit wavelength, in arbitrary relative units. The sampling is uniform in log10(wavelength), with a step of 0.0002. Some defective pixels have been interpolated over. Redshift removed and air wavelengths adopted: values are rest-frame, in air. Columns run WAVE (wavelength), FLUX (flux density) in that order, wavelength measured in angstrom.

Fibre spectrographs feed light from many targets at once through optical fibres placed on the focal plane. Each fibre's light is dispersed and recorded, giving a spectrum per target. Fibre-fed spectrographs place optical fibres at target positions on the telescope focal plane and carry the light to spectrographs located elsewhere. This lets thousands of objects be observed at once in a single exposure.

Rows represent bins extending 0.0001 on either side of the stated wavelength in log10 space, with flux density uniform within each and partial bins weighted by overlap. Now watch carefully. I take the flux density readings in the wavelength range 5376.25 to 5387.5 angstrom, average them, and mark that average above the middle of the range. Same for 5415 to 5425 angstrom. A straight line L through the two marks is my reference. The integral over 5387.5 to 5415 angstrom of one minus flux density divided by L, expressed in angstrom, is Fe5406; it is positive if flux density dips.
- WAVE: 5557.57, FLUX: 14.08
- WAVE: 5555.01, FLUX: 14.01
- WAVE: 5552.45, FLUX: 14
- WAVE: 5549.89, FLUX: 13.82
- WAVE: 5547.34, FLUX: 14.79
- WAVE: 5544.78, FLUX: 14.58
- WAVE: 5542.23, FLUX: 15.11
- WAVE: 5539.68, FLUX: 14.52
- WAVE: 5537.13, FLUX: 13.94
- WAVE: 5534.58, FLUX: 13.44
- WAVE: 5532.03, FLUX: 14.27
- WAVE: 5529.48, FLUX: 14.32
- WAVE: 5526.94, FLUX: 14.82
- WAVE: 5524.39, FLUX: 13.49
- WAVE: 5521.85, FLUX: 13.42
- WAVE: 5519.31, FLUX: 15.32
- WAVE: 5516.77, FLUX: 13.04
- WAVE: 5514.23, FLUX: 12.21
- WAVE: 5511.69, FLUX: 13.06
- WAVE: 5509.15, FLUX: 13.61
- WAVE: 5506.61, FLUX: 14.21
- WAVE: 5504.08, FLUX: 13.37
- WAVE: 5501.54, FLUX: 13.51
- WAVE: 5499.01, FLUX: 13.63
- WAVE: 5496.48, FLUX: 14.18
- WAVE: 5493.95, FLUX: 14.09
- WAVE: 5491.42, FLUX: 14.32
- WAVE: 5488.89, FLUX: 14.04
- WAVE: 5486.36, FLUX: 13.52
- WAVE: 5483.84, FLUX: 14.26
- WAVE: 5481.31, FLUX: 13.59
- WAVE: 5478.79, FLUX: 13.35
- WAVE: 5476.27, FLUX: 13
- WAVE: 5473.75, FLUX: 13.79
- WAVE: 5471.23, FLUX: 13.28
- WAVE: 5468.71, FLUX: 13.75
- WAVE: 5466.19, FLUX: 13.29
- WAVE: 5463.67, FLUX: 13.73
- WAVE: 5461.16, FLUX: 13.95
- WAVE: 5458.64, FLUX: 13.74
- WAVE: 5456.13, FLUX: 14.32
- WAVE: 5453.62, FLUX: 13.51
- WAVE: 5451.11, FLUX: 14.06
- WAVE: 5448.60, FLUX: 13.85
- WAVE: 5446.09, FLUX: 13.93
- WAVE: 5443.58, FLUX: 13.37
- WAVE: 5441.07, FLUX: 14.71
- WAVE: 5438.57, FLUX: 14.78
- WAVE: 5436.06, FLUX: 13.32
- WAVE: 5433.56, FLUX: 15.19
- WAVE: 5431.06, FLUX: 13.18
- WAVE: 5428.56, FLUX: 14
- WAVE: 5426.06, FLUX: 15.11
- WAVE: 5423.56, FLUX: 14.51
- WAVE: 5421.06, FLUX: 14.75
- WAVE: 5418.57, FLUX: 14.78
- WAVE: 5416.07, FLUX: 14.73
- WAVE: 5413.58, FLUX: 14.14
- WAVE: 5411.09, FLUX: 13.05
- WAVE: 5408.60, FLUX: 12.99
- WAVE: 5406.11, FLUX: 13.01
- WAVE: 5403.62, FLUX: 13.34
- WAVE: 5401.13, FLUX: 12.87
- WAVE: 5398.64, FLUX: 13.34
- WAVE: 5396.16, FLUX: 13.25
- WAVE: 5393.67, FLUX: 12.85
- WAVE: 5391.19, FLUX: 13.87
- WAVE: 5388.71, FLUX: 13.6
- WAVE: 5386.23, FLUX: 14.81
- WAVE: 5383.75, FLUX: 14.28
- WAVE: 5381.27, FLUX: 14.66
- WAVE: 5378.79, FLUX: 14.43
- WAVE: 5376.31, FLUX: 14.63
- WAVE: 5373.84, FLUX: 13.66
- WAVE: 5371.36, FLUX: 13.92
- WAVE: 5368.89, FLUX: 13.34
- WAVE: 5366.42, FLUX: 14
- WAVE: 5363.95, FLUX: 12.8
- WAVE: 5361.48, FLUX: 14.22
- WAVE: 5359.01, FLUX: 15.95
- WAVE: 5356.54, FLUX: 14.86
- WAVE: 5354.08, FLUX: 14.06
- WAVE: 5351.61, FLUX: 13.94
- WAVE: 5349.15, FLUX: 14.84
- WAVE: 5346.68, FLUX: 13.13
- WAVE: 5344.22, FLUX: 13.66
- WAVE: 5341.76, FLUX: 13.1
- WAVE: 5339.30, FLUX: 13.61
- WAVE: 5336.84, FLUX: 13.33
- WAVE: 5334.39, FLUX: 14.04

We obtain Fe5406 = 2.5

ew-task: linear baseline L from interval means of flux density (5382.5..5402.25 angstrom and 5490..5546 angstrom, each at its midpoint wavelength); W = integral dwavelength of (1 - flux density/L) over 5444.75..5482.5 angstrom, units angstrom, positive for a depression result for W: 0.3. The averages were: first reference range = 13.6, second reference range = 13.9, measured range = 13.7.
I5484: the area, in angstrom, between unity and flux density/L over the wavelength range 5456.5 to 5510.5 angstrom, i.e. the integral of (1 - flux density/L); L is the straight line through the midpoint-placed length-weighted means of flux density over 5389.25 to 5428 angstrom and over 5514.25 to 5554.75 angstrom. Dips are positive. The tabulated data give 1.0 angstrom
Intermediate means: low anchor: 13.8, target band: 13.7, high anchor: 14.1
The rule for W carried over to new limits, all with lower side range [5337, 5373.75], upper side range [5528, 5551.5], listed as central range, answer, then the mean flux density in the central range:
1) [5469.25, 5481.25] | 0.7 angstrom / 13.4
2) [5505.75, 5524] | 0.9 angstrom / 13.5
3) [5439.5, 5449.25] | 0.1 angstrom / 14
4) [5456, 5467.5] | 0.3 angstrom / 13.8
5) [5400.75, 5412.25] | 0.8 angstrom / 13.1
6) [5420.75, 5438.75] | -0.3 angstrom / 14.3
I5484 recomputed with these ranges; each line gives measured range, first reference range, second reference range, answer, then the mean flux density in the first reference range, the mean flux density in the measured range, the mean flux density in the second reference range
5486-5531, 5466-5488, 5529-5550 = 0.50 angstrom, 13.6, 13.8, 14.3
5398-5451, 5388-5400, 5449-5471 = -1.58 angstrom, 13.4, 14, 13.8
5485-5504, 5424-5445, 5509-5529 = -0.07 angstrom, 14.2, 13.9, 13.7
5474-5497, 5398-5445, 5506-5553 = 0.29 angstrom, 14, 13.8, 14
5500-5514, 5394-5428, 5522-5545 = 0.67 angstrom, 13.8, 13.4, 14.2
